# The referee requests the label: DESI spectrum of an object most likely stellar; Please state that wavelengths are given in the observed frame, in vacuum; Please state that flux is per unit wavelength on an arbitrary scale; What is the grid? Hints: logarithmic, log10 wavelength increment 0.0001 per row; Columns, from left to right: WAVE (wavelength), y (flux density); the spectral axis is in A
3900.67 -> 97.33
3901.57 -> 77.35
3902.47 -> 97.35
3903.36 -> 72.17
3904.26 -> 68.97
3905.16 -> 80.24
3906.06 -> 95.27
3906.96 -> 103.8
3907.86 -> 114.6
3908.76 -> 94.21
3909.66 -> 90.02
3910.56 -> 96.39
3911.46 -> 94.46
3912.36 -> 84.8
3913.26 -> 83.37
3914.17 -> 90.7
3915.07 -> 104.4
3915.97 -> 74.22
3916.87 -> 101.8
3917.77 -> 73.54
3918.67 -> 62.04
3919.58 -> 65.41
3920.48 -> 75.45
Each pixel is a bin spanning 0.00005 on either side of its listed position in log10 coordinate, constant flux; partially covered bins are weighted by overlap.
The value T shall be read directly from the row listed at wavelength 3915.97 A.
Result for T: 74.22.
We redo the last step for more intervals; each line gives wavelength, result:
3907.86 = 114.6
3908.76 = 94.21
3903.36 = 72.17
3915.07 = 104.4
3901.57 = 77.35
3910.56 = 96.39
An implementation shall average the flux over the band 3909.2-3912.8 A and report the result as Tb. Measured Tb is 91.5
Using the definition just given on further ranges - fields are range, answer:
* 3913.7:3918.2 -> 88.9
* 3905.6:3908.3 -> 104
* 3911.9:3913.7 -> 84.2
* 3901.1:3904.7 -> 79.2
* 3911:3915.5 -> 91.4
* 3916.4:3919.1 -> 79.4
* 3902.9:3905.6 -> 74.1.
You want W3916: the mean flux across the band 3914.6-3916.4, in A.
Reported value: 89.6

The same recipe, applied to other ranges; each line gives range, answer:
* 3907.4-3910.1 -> 99.7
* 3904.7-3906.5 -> 87.5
